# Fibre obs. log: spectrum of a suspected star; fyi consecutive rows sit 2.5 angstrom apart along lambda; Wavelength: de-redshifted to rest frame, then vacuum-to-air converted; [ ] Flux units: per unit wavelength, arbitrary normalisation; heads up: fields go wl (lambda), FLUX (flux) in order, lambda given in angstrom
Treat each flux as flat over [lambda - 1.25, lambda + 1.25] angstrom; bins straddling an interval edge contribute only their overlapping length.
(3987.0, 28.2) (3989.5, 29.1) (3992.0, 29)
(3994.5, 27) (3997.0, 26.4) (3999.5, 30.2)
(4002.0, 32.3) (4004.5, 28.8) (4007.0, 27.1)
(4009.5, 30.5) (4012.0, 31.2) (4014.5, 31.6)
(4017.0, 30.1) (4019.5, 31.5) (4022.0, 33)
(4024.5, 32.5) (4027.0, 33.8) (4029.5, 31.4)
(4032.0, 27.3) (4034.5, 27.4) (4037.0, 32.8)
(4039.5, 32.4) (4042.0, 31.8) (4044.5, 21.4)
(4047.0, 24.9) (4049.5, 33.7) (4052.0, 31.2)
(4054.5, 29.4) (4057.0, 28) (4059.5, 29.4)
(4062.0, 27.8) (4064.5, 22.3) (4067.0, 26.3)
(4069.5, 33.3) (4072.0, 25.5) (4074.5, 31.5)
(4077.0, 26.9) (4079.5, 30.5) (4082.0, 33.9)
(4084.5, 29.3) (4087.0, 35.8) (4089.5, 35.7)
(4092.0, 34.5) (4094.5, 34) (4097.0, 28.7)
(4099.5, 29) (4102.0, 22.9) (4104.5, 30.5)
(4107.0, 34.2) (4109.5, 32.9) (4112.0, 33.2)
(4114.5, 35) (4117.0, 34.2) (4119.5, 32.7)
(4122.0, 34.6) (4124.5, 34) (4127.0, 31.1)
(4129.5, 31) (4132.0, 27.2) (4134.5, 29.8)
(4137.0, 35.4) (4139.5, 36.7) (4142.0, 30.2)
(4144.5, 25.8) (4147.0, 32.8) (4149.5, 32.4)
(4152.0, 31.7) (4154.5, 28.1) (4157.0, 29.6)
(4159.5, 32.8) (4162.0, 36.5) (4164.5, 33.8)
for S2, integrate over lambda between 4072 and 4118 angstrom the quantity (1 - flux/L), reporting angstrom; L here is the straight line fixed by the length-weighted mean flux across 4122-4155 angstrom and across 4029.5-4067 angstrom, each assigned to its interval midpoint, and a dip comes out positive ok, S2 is -2.39 angstrom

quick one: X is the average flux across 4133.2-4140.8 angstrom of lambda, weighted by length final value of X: 33.9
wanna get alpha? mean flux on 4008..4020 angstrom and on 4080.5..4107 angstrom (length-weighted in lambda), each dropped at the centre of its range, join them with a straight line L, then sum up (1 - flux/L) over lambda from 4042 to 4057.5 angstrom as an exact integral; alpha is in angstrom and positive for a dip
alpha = 1.4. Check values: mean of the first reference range 30.9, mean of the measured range 28.4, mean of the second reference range 31.6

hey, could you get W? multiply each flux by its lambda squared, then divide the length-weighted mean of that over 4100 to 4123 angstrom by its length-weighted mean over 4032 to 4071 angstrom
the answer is 1.15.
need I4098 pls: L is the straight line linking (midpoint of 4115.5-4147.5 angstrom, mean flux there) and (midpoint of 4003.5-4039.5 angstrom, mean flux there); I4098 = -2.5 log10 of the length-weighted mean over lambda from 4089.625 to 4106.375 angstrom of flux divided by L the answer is 0.04 mag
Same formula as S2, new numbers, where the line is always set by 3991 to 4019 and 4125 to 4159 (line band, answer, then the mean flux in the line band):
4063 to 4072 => 0.9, 27.1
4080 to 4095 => -1.6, 33.7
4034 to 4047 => 0.5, 28.9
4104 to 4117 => -1.2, 33.4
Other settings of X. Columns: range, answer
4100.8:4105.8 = 26.8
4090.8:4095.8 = 34.2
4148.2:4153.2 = 32.1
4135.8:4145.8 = 32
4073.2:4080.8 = 29.6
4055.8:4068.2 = 26.8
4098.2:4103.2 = 26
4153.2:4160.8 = 30.2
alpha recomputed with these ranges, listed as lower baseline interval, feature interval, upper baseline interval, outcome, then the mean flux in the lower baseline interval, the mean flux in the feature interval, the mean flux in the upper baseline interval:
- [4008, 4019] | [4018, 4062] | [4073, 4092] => 1.7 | 30.8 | 30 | 32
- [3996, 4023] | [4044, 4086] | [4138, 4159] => 2.5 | 30.3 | 28.7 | 31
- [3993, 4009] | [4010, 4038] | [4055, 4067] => -3.1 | 28.7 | 31.1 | 27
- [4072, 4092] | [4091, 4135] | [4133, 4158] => -0.3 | 31.7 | 31.7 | 31.2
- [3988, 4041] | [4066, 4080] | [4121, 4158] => 0.8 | 30.3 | 29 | 31.4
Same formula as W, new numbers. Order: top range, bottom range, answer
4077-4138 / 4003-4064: 1.11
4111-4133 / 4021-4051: 1.13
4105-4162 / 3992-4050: 1.14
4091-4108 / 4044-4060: 1.09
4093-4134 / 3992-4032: 1.09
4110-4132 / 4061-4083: 1.18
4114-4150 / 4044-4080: 1.18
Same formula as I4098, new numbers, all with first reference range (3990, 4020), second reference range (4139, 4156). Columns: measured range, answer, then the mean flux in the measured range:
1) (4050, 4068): 0.08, 28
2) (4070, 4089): -0.02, 30.8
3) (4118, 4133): -0.04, 31.9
